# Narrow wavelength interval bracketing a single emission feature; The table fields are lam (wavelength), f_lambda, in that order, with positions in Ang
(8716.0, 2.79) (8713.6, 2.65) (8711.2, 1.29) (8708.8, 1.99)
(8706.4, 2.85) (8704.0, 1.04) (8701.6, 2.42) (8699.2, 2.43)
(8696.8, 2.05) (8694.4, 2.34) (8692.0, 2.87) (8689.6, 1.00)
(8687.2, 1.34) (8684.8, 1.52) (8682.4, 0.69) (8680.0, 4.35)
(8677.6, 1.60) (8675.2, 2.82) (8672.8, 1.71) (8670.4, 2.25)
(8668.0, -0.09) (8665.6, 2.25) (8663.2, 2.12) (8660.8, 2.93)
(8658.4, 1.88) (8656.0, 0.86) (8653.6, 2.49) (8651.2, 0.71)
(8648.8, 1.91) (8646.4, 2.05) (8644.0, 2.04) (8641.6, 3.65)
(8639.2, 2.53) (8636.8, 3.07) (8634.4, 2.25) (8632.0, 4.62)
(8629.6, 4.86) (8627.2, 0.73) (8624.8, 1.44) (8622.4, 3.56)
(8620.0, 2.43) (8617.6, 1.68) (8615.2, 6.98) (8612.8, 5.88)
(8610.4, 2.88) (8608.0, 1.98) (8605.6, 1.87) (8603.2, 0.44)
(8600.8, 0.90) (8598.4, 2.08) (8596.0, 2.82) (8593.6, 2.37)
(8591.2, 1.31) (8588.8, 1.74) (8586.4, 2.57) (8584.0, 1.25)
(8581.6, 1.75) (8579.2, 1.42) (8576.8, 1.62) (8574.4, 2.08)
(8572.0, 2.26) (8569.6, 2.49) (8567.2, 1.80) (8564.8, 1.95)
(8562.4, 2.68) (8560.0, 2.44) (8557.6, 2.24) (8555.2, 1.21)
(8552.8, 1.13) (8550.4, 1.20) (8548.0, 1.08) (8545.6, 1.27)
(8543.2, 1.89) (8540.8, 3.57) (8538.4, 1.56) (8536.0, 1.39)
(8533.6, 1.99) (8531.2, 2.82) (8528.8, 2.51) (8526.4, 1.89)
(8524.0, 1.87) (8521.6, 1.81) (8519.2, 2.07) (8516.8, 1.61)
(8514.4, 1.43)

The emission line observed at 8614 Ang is [S II] 6716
